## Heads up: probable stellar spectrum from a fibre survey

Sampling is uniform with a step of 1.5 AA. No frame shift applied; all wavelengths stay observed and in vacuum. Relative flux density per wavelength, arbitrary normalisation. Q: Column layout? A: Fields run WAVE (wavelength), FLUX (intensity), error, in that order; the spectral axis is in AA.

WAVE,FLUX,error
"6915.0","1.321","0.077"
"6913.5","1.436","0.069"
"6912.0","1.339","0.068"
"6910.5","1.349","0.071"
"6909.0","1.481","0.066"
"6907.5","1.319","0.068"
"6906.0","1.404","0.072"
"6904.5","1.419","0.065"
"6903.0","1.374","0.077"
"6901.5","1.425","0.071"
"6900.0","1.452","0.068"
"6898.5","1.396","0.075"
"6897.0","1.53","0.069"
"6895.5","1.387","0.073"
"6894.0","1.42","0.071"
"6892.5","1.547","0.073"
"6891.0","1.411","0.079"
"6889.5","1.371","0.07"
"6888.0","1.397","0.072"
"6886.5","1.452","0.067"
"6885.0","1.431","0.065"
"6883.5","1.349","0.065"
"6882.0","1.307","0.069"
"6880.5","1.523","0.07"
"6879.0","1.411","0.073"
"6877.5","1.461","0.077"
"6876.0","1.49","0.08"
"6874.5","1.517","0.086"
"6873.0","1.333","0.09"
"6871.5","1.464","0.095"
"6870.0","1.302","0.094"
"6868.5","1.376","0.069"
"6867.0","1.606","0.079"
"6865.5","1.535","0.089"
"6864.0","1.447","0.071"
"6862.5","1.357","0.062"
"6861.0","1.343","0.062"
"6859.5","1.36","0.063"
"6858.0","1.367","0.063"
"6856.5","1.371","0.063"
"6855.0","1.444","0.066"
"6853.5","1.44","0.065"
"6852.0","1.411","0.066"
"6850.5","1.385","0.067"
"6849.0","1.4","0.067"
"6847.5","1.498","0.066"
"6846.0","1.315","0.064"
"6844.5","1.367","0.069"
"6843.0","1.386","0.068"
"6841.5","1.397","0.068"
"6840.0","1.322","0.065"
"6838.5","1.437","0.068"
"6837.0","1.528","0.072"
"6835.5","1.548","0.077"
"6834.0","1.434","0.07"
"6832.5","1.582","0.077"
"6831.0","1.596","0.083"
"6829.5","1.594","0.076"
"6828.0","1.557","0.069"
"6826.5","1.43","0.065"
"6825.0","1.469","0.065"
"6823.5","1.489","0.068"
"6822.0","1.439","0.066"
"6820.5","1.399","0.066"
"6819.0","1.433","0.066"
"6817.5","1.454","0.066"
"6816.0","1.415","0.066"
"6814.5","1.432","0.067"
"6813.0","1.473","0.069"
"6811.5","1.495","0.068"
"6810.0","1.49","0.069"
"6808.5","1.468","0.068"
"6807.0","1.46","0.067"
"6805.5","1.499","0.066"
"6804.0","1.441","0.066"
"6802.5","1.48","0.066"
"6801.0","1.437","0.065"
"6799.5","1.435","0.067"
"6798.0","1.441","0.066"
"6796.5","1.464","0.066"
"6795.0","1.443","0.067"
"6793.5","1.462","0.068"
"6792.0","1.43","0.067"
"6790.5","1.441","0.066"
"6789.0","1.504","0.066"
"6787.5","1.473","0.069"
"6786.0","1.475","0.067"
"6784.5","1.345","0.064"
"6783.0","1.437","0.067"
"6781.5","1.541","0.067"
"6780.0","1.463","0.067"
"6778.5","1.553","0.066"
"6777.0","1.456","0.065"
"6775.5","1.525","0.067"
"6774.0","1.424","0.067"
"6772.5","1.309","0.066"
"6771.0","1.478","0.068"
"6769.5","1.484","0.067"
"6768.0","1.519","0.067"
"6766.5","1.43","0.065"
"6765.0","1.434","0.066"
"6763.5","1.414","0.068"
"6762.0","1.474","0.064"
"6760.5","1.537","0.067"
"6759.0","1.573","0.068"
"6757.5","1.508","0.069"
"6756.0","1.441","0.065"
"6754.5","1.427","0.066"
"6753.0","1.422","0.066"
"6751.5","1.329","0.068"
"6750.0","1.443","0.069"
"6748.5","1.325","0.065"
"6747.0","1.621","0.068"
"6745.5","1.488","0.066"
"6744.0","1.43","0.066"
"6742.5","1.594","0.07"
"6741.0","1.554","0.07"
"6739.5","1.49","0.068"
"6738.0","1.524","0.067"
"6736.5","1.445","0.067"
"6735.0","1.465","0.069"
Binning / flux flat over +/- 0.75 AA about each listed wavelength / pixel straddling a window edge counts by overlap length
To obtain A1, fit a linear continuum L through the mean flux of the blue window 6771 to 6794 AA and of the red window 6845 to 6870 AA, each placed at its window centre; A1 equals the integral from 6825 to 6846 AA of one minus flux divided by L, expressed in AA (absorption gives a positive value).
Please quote -0.6 AA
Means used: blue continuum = 1.46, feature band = 1.47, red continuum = 1.41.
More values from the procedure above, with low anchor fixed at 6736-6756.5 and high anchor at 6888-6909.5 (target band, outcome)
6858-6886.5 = 0.2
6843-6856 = 0.3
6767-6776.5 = 0.0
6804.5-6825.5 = -0.2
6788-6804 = 0.0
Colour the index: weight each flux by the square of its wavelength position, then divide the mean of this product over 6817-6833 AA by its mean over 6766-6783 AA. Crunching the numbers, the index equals 1.03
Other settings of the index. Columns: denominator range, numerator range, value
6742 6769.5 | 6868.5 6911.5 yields 1.01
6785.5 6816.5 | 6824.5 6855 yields 1.01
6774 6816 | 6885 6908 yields 1.00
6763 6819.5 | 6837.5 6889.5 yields 0.99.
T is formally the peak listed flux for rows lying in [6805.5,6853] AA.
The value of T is 1.596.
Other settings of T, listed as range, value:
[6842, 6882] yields 1.606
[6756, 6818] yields 1.573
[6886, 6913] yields 1.547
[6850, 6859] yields 1.444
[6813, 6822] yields 1.473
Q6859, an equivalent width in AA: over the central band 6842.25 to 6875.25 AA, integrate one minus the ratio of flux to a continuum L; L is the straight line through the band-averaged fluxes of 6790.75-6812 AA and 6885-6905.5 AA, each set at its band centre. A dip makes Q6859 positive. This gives 0.7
